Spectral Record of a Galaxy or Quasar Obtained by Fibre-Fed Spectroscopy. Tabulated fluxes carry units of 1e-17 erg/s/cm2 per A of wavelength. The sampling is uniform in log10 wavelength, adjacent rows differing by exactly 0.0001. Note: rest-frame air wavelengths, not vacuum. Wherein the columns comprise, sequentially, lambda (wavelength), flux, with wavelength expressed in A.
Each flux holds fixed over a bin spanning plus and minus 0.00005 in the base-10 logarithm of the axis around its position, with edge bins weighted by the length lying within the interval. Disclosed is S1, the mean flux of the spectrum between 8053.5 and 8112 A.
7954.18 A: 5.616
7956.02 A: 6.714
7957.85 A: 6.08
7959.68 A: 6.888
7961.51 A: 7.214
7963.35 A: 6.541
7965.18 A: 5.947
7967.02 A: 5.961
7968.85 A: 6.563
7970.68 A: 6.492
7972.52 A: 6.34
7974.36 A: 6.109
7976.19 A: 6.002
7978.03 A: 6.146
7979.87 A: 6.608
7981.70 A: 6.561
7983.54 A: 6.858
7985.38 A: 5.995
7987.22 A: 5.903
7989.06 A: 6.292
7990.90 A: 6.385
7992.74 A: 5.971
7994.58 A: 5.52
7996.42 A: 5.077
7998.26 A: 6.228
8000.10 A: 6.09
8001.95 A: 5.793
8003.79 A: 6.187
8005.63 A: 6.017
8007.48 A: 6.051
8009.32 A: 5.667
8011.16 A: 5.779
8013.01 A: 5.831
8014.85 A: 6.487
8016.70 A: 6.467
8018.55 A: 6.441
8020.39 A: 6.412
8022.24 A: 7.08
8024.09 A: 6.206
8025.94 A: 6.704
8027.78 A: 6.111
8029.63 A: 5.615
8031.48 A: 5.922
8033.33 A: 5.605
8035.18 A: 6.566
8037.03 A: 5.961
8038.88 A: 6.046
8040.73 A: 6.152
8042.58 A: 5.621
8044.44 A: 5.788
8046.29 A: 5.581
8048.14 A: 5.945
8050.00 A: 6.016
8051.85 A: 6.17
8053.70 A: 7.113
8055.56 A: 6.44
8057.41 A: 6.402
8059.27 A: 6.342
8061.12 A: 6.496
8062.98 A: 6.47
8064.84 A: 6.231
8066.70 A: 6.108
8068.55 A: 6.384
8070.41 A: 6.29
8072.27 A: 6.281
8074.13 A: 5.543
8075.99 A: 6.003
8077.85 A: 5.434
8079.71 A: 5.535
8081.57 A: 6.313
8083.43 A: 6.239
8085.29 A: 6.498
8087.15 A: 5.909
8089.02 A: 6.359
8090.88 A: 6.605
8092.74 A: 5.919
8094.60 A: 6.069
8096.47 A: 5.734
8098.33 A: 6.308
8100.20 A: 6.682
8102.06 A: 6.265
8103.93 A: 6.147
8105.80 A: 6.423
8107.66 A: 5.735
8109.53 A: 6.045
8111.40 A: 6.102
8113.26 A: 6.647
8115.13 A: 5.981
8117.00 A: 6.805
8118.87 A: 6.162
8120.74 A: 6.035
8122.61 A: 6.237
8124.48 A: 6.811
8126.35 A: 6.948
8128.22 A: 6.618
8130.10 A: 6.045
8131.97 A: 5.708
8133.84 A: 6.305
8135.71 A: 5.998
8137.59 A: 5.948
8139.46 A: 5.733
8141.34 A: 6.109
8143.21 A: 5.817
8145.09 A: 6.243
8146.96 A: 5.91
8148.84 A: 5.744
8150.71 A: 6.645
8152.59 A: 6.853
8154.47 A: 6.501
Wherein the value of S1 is 6.19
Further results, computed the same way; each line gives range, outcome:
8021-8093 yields 6.16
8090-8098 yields 6.1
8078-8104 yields 6.16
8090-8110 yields 6.18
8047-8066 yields 6.35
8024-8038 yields 6.08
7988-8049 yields 6.05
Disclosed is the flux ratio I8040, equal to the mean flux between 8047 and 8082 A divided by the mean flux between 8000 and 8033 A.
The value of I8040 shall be 1.00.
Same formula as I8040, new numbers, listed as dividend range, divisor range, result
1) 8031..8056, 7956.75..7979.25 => 0.95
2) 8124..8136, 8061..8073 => 1.01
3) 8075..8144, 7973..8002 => 1.01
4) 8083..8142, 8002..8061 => 1.01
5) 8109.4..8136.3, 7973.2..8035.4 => 1.03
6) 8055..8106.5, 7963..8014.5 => 1.01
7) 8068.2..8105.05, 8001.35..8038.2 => 1.00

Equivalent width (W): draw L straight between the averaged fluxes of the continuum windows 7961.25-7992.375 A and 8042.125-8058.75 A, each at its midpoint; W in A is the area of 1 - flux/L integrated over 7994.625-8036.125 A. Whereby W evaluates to 0.9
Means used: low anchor 6.32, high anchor 6.14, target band 6.09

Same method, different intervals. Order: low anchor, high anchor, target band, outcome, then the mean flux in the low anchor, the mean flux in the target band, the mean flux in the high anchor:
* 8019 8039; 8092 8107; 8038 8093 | 0.5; 6.22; 6.14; 6.19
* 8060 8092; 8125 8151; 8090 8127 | -0.8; 6.16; 6.28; 6.12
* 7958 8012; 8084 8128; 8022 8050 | 0.9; 6.18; 6.03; 6.29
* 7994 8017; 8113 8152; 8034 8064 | -0.8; 5.93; 6.19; 6.21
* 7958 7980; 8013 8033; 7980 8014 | 1.7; 6.38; 6.03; 6.3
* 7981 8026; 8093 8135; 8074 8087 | 0.6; 6.15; 5.96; 6.26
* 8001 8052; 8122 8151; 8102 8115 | -0.1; 6.08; 6.18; 6.17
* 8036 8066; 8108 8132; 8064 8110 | 1.0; 6.17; 6.12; 6.33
